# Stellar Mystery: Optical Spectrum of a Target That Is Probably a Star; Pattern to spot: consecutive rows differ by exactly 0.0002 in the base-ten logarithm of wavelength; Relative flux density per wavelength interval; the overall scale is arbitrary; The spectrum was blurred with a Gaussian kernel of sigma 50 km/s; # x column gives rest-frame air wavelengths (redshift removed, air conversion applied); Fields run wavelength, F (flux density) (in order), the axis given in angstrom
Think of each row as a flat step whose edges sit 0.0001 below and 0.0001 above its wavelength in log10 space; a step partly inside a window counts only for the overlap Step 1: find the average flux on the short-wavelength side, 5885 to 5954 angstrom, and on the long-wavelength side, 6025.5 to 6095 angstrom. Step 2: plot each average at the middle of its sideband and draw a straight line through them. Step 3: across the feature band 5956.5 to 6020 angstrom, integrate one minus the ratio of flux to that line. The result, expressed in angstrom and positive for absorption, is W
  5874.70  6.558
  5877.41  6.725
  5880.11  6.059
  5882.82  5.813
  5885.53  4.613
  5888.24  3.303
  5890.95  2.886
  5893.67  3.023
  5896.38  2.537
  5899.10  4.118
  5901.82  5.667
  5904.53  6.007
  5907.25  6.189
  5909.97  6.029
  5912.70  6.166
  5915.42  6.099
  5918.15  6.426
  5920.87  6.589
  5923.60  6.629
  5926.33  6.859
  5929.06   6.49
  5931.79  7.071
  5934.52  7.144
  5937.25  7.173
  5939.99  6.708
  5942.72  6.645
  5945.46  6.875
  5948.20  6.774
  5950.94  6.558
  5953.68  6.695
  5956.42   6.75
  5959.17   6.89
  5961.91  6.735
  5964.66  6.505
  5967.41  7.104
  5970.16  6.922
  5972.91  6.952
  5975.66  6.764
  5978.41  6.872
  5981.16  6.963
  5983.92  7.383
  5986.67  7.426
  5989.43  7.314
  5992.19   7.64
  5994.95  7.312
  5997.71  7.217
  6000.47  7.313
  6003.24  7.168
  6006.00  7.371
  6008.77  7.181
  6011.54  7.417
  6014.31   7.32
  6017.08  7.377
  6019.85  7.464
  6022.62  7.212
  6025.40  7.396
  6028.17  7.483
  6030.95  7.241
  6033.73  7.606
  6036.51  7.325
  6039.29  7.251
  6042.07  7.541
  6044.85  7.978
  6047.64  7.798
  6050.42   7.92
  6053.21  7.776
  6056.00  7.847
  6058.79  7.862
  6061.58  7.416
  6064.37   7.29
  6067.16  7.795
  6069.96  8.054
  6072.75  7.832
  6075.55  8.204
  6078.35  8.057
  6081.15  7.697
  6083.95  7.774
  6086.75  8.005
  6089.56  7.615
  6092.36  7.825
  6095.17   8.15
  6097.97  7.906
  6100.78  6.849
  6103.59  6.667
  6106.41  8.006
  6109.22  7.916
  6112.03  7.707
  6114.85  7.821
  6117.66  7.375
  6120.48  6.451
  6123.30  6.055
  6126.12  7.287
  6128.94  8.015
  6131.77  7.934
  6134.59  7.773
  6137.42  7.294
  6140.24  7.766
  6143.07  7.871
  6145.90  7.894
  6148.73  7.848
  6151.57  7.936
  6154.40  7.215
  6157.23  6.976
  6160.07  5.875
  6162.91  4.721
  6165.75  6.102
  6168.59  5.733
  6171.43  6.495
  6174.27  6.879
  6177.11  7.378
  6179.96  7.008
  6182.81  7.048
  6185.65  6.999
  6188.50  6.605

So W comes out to -3.7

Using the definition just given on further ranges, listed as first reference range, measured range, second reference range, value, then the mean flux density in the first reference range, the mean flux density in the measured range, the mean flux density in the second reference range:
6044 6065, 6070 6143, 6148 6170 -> -4.98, 7.74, 7.61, 6.51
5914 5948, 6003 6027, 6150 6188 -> -2.27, 6.73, 7.33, 6.65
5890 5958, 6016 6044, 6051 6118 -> -0.96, 6.03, 7.4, 7.73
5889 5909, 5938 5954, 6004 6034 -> -3.48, 4.35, 6.73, 7.36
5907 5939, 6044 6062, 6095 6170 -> -2.17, 6.59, 7.81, 7.21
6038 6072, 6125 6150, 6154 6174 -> -4.68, 7.72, 7.75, 6.15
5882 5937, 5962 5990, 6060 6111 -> -2.85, 5.52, 7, 7.73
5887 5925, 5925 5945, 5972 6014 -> -3.59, 5.13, 6.87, 7.23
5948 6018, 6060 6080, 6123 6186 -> -2.08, 7.08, 7.81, 7.07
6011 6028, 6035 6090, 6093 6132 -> -2.64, 7.37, 7.75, 7.43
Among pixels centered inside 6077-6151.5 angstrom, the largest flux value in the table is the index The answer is 8.15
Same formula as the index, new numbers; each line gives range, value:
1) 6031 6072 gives 8.054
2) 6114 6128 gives 7.821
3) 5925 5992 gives 7.426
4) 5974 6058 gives 7.978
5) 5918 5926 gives 6.629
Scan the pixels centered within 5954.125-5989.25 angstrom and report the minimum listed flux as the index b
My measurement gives 6.505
